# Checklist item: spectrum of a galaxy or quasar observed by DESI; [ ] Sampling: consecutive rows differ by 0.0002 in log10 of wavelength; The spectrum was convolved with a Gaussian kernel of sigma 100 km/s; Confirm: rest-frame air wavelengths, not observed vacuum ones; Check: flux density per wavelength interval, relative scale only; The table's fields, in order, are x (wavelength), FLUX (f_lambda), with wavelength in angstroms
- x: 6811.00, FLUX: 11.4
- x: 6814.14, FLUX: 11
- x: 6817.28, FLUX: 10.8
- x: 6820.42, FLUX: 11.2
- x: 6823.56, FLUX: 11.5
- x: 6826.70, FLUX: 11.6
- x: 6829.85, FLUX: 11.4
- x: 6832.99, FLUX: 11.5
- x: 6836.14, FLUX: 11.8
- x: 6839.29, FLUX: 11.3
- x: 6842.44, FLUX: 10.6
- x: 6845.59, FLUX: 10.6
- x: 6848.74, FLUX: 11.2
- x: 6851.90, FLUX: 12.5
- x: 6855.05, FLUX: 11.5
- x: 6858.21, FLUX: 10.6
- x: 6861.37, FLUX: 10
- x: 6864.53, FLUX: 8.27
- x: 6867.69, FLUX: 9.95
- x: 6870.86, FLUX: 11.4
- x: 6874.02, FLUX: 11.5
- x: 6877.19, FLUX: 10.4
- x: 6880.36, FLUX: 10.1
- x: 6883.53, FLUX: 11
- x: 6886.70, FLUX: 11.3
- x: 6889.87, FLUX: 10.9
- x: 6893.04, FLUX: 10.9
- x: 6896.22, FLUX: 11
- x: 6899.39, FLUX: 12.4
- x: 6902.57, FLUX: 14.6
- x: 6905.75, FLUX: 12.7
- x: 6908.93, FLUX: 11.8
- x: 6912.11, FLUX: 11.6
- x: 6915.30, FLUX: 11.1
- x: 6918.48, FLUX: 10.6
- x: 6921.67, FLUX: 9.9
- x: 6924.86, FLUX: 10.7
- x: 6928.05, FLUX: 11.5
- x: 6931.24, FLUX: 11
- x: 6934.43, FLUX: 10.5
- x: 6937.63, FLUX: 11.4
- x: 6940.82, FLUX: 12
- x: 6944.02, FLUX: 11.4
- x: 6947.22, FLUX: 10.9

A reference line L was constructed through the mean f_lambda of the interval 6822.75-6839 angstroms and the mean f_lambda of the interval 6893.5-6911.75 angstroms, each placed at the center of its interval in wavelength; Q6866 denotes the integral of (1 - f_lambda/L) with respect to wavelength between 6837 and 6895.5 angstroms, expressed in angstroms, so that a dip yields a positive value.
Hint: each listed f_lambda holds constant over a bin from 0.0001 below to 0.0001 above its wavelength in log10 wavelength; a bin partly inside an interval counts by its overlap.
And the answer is 5.6 angstroms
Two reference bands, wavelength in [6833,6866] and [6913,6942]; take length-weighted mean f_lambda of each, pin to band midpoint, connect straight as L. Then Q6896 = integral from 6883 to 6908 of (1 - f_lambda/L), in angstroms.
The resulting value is -2.2 angstroms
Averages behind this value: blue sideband 10.9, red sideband 11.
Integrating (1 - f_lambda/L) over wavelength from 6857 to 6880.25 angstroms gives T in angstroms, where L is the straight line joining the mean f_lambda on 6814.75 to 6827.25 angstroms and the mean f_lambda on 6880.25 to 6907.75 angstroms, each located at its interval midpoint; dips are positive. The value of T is 2.58 angstroms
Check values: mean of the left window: 11.2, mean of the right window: 11.7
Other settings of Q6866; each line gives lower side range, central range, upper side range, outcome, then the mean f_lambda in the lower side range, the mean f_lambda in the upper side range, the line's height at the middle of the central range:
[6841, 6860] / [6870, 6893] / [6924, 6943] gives 0.5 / 11.2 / 11.2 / 11.2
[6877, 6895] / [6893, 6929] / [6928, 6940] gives -2.1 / 10.8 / 11.1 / 11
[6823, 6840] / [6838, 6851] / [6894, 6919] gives 0.7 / 11.5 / 12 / 11.6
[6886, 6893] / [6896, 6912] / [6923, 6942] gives -2.1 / 11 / 11.1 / 11.1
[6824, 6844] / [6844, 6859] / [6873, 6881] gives -0.3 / 11.4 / 10.7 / 11.1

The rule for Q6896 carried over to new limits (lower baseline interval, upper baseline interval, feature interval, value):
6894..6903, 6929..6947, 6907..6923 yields 1.1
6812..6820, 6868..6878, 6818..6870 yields 0.1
